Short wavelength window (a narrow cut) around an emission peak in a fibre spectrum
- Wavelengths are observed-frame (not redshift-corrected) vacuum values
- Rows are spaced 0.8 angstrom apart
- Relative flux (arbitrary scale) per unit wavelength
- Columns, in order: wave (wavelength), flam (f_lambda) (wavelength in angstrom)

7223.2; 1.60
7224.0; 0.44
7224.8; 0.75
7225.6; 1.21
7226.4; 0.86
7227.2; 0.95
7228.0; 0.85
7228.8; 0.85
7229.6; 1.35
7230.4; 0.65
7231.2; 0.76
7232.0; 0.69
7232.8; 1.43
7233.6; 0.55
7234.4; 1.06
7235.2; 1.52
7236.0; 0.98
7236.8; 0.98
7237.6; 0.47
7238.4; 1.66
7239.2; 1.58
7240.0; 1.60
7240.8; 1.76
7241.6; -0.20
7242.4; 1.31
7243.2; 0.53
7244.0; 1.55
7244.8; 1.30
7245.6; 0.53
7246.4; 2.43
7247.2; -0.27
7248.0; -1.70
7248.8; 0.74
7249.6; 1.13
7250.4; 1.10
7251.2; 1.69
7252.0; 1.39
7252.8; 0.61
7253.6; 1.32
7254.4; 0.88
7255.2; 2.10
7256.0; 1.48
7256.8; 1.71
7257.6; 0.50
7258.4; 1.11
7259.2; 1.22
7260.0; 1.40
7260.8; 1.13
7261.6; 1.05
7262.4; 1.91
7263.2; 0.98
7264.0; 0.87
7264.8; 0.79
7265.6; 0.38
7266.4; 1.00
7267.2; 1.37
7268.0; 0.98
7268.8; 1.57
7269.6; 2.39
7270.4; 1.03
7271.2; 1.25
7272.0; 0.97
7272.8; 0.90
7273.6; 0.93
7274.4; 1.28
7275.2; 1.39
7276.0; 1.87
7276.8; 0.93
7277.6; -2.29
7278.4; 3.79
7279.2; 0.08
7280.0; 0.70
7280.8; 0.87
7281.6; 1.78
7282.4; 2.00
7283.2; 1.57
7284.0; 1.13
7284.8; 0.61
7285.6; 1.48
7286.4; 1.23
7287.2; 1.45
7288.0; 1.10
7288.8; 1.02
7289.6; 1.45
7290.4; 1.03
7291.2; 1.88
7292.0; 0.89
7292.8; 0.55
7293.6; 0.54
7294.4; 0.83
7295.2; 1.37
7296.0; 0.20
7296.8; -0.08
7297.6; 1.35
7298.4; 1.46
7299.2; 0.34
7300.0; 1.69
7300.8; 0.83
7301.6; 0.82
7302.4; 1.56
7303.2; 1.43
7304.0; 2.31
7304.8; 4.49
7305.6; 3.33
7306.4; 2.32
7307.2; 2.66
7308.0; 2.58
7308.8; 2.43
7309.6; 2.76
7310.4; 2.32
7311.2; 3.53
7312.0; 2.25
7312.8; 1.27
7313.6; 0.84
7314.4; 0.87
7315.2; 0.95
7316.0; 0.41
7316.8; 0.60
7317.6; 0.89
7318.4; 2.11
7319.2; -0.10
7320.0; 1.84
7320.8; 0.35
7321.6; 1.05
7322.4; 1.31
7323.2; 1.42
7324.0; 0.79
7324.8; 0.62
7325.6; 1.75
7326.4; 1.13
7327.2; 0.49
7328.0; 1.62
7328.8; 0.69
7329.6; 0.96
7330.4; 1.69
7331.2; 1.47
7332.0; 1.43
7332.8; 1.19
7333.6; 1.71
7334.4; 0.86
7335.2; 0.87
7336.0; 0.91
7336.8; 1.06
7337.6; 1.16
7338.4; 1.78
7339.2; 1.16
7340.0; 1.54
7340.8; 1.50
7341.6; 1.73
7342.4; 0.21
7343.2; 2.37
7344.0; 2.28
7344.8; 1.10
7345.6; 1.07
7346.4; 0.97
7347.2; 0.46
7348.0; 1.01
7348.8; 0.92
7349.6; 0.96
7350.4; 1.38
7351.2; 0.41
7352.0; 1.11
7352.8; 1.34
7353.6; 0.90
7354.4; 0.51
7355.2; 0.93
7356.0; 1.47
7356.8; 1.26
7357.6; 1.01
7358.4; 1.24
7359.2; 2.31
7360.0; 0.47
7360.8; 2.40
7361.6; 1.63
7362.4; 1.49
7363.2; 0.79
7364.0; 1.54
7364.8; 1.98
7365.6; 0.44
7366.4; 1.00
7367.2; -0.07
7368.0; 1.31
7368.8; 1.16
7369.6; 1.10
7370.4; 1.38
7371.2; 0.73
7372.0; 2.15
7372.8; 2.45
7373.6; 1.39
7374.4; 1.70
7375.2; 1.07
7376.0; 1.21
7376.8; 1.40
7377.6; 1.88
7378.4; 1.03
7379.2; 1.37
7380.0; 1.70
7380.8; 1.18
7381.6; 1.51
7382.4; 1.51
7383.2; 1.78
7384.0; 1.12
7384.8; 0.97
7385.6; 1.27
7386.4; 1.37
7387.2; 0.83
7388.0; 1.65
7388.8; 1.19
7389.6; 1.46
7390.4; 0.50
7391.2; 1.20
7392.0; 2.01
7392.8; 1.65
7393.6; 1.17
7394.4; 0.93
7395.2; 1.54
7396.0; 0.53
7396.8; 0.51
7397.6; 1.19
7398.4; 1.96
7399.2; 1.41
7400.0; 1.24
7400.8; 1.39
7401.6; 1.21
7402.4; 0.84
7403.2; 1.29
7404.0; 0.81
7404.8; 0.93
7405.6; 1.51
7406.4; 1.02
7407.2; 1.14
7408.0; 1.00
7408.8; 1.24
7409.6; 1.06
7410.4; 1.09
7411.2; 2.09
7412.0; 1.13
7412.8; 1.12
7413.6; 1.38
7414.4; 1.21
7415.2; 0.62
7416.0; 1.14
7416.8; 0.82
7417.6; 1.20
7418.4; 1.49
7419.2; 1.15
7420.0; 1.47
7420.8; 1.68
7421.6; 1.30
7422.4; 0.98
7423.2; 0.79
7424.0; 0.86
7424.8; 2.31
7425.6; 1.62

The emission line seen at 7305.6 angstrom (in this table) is H-beta 4861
